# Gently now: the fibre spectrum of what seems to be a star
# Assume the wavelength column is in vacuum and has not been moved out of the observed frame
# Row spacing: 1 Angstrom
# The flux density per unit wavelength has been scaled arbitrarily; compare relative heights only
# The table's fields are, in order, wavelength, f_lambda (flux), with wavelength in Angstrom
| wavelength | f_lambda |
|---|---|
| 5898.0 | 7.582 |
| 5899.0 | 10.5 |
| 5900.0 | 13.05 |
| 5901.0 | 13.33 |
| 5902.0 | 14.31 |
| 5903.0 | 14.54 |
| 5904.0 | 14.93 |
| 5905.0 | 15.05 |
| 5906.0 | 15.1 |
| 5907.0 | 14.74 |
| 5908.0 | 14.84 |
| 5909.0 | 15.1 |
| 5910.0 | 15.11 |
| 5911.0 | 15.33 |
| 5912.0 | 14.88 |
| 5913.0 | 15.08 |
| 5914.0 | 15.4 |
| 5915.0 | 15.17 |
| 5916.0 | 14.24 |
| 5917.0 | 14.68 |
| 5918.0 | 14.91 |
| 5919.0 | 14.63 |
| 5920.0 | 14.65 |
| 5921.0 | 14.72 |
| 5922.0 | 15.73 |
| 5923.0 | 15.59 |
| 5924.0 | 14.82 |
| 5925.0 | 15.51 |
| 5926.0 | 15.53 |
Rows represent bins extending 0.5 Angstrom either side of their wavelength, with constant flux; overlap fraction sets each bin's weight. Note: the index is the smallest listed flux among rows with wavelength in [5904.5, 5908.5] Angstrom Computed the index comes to 14.74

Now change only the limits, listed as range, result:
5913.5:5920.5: 14.24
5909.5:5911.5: 15.11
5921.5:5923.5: 15.59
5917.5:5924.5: 14.63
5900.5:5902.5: 13.33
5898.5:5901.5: 10.5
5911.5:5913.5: 14.88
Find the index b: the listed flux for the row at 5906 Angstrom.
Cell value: 15.1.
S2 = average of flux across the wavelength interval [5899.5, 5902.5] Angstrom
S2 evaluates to 13.6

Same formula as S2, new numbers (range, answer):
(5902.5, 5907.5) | 14.9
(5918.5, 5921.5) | 14.7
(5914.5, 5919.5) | 14.7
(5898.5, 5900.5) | 11.8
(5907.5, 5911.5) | 15.1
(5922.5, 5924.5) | 15.2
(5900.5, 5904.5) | 14.3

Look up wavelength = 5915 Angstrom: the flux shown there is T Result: 15.17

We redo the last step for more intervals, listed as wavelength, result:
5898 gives 7.582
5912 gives 14.88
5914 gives 15.4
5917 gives 14.68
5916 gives 14.24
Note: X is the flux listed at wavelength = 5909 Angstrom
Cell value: 15.1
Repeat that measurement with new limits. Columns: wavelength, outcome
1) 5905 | 15.05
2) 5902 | 14.31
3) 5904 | 14.93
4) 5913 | 15.08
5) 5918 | 14.91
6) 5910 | 15.11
